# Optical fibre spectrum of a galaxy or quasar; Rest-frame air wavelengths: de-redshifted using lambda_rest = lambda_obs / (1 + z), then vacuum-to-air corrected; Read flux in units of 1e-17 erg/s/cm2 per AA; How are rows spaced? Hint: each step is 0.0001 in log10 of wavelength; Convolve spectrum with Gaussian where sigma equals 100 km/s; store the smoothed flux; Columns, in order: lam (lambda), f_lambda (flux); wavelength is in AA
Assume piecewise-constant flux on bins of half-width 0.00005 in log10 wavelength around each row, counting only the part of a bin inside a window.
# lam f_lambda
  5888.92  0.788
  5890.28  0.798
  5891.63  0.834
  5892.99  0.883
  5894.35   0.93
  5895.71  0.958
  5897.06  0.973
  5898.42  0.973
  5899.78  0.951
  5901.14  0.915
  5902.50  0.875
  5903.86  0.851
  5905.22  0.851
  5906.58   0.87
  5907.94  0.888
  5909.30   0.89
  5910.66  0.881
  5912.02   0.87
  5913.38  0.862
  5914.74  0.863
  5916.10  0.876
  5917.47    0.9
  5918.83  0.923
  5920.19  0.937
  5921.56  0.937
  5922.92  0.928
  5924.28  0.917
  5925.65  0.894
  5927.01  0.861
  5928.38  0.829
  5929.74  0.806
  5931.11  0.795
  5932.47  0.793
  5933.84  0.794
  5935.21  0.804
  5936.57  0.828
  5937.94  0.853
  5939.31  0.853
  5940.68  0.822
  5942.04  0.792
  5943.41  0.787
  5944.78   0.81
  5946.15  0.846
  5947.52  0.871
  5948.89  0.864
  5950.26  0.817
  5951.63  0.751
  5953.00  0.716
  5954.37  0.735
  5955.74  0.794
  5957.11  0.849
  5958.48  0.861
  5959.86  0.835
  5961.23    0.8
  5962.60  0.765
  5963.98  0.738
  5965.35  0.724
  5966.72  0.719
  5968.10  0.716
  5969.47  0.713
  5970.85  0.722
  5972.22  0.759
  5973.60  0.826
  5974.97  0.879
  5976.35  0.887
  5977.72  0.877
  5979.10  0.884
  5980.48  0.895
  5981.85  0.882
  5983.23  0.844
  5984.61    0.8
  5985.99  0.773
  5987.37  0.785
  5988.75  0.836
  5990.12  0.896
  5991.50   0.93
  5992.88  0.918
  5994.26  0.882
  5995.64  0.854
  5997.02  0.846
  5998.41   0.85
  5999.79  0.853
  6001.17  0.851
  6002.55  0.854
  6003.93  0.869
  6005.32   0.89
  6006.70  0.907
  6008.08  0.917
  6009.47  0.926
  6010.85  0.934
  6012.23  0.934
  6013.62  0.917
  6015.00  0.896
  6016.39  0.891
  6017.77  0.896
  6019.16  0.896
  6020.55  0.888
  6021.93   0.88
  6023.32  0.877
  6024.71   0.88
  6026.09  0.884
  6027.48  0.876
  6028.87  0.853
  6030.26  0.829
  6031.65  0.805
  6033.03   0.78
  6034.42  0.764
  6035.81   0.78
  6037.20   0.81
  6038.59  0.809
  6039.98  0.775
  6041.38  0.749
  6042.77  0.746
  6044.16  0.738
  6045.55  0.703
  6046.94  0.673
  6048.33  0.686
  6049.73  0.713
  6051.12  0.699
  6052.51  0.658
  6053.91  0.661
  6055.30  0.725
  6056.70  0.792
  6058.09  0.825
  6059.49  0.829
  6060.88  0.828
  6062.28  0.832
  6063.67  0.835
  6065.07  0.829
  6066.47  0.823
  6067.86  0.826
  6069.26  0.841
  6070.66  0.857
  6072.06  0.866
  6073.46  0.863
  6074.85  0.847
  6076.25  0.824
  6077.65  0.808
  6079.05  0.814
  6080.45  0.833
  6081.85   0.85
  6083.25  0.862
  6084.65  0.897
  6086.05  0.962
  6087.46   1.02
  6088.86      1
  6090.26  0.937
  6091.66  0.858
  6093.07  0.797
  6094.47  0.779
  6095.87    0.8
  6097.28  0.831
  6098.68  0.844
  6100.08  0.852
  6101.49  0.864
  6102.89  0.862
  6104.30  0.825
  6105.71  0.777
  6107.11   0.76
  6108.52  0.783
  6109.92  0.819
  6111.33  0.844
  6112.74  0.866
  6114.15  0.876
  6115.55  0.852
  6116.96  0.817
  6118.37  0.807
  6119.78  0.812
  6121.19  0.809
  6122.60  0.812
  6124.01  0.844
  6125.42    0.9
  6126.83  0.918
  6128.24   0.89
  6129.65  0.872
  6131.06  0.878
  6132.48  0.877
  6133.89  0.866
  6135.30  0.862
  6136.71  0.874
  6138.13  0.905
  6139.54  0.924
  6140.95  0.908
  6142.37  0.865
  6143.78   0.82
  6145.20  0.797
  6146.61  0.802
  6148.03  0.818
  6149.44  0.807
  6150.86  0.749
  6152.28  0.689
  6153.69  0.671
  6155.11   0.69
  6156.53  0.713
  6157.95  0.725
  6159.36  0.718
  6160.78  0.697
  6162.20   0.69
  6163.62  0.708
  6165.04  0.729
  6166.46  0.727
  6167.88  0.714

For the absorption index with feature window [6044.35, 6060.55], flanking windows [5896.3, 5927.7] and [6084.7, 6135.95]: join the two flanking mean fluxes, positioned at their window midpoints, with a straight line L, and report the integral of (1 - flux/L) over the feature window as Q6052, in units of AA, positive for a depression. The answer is 2.6 AA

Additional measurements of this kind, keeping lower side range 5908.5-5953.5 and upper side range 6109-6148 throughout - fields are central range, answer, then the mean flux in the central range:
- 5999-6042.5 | -0.40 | 0.859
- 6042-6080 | 3.09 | 0.783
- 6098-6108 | 0.34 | 0.825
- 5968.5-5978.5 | 0.50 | 0.807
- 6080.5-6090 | -0.80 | 0.925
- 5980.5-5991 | 0.17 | 0.837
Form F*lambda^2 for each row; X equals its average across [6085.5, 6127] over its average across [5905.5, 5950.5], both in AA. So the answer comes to 1.05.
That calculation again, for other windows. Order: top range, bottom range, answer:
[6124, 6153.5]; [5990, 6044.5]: 1.03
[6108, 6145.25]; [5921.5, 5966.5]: 1.11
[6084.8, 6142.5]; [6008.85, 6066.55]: 1.09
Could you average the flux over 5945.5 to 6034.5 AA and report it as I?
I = 0.842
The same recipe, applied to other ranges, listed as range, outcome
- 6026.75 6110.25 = 0.813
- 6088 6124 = 0.836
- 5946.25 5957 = 0.799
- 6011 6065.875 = 0.807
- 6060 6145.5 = 0.853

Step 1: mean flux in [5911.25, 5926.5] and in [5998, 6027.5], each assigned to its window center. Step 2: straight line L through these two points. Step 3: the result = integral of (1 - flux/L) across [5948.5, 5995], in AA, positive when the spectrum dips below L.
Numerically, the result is 4.2 AA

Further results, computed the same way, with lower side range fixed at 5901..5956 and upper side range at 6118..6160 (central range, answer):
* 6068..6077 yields -0.2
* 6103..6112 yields 0.2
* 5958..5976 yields 1.4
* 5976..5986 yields -0.2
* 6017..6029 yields -0.7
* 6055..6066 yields 0.2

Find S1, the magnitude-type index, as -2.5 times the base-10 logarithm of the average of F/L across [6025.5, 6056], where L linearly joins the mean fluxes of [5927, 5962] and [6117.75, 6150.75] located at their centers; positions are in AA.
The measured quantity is 0.10 mag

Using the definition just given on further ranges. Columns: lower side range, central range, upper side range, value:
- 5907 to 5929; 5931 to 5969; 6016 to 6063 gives 0.09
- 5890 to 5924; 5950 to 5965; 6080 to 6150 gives 0.13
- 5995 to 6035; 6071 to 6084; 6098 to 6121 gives 0.00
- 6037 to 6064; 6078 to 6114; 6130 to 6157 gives -0.09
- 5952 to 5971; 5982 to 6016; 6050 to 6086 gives -0.12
